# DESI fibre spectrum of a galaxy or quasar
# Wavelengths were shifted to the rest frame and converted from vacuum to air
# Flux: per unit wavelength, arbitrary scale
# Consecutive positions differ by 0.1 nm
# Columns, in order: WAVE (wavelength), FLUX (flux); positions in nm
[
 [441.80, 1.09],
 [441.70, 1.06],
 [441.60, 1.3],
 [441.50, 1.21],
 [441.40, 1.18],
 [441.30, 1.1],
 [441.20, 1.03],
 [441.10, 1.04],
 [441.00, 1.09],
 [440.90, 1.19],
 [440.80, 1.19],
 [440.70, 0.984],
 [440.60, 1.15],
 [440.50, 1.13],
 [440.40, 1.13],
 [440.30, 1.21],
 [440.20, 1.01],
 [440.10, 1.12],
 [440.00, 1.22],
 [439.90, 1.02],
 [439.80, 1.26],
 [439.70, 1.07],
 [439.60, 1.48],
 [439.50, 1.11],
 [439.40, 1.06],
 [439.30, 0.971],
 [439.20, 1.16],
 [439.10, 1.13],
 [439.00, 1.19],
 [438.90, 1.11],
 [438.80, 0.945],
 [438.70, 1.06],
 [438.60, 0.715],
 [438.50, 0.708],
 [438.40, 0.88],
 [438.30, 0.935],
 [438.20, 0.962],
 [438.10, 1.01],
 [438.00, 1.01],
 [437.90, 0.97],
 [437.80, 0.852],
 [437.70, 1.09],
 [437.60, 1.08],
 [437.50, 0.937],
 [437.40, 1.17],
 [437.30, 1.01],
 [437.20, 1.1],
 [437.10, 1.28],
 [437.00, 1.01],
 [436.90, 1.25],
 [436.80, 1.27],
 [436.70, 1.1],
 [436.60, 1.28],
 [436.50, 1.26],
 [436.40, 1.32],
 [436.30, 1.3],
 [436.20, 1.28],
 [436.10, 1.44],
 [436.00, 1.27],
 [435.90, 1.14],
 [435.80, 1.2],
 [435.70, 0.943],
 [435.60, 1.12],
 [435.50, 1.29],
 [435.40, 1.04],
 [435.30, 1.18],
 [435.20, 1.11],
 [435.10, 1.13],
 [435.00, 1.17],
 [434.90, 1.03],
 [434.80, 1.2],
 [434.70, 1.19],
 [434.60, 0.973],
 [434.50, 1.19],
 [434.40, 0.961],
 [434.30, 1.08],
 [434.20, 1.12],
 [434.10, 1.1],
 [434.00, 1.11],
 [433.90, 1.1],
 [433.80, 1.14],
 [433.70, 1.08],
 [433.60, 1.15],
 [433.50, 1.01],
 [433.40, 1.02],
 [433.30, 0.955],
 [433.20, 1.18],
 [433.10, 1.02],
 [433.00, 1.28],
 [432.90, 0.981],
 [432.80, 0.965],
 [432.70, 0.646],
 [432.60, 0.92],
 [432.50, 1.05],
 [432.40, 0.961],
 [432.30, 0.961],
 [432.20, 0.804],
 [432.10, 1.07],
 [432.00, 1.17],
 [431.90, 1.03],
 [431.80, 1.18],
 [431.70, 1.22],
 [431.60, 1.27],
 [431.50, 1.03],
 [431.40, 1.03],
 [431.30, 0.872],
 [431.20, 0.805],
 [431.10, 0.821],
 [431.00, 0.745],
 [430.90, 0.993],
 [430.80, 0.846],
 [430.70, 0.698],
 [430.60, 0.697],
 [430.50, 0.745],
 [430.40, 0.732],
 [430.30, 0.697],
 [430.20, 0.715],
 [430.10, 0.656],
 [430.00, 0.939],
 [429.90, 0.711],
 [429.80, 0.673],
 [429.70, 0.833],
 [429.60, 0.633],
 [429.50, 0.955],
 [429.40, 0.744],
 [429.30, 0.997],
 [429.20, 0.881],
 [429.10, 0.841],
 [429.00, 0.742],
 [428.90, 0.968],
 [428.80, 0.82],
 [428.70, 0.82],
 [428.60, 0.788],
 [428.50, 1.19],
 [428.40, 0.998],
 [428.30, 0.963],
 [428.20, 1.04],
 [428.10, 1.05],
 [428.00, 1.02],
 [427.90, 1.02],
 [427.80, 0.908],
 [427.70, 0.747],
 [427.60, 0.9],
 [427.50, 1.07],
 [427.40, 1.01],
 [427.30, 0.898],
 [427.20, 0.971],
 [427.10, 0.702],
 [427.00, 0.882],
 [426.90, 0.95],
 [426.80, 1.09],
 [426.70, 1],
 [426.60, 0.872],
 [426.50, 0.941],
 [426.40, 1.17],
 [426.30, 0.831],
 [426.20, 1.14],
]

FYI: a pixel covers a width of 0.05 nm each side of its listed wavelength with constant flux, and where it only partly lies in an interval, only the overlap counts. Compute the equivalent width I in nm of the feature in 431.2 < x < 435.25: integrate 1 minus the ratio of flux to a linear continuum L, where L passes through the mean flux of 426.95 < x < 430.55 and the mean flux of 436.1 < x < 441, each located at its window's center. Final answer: -0.35 nm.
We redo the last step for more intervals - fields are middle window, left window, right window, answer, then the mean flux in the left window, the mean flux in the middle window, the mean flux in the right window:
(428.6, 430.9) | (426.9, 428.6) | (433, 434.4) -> 0.47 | 0.955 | 0.793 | 1.08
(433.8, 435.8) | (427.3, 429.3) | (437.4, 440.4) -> -0.21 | 0.936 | 1.11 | 1.05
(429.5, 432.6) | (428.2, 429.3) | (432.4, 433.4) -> 0.24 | 0.912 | 0.888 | 0.999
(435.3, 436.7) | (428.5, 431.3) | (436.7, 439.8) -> -0.32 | 0.804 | 1.22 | 1.05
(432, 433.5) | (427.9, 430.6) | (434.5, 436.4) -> 0.06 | 0.852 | 0.994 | 1.17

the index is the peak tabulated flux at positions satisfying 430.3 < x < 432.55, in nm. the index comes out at 1.27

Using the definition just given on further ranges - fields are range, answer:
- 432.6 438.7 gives 1.44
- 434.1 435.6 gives 1.29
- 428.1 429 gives 1.19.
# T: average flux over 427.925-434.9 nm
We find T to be 0.954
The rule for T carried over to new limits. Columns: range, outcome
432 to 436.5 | 1.1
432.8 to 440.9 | 1.1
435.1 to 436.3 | 1.19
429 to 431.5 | 0.806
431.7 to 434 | 1.04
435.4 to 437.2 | 1.21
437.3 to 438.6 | 0.959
